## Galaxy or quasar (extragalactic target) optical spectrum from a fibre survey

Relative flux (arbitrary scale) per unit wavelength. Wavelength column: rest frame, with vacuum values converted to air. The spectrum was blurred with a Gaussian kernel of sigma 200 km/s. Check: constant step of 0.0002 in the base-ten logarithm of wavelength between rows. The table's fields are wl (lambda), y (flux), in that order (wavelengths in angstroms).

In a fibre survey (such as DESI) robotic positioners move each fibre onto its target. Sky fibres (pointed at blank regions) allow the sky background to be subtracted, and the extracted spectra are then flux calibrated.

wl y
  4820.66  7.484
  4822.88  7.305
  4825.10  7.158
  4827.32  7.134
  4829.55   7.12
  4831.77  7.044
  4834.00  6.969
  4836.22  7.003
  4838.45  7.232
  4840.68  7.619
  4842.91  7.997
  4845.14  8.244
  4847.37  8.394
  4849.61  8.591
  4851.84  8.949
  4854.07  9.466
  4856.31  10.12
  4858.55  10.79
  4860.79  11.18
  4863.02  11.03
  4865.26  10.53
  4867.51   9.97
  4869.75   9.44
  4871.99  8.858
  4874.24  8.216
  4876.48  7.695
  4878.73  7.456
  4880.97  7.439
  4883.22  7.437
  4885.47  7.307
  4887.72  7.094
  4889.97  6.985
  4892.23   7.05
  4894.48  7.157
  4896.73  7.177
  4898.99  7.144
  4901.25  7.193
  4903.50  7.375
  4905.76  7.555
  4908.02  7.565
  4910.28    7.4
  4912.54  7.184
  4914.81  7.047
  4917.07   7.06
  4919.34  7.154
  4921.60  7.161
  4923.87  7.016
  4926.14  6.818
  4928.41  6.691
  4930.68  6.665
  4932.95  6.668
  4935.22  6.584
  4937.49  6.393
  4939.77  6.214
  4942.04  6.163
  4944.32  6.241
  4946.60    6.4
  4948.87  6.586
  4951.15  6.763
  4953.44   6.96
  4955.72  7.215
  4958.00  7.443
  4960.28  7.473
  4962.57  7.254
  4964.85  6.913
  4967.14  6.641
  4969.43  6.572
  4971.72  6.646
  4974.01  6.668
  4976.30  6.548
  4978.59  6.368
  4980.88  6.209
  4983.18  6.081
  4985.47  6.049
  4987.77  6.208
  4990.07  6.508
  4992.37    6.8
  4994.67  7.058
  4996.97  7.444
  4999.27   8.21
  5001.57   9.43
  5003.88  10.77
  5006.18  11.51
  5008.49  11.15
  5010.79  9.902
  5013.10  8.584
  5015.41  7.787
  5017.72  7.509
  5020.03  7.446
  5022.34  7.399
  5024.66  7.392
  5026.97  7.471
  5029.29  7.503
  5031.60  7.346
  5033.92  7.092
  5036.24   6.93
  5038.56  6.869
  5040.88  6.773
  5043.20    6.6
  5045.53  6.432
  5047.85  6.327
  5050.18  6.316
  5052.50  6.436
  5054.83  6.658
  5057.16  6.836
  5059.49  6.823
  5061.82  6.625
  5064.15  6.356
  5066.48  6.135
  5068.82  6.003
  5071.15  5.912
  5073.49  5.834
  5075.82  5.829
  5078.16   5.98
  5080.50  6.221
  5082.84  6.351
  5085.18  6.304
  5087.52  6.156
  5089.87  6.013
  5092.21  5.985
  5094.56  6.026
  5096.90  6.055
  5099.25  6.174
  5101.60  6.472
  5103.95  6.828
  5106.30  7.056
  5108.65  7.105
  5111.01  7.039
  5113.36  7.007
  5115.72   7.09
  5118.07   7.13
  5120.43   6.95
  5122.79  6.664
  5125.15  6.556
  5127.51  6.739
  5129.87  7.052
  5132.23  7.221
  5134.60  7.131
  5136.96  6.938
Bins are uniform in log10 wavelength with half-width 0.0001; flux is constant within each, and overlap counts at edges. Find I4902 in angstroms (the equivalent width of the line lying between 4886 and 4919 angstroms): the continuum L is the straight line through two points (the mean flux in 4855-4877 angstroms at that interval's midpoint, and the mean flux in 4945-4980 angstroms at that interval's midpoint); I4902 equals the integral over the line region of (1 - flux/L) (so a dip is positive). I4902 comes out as 5.6 angstroms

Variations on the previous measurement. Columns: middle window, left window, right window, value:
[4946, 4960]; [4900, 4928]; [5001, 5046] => 1.1 angstroms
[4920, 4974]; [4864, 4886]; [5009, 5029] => 9.7 angstroms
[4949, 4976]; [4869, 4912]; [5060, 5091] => 0.2 angstroms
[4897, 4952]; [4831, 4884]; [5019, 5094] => 7.5 angstroms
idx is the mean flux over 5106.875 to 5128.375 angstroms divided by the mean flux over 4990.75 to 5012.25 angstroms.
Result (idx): 0.76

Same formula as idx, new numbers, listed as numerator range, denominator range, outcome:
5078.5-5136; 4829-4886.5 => 0.77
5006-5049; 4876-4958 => 1.10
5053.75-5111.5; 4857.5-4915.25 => 0.78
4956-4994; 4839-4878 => 0.73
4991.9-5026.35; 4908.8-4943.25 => 1.26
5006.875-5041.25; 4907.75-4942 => 1.15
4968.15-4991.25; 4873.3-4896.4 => 0.87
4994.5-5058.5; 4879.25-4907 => 1.07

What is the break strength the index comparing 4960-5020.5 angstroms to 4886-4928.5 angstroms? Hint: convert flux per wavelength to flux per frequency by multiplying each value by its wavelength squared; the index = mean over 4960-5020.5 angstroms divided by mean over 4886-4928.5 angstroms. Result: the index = 1.1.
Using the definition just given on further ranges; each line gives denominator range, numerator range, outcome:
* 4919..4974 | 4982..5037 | 1.20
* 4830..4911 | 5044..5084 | 0.83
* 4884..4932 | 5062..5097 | 0.92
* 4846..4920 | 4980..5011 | 1.03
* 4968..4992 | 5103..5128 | 1.14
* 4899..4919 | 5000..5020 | 1.35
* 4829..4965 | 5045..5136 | 0.92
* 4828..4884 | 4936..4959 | 0.80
